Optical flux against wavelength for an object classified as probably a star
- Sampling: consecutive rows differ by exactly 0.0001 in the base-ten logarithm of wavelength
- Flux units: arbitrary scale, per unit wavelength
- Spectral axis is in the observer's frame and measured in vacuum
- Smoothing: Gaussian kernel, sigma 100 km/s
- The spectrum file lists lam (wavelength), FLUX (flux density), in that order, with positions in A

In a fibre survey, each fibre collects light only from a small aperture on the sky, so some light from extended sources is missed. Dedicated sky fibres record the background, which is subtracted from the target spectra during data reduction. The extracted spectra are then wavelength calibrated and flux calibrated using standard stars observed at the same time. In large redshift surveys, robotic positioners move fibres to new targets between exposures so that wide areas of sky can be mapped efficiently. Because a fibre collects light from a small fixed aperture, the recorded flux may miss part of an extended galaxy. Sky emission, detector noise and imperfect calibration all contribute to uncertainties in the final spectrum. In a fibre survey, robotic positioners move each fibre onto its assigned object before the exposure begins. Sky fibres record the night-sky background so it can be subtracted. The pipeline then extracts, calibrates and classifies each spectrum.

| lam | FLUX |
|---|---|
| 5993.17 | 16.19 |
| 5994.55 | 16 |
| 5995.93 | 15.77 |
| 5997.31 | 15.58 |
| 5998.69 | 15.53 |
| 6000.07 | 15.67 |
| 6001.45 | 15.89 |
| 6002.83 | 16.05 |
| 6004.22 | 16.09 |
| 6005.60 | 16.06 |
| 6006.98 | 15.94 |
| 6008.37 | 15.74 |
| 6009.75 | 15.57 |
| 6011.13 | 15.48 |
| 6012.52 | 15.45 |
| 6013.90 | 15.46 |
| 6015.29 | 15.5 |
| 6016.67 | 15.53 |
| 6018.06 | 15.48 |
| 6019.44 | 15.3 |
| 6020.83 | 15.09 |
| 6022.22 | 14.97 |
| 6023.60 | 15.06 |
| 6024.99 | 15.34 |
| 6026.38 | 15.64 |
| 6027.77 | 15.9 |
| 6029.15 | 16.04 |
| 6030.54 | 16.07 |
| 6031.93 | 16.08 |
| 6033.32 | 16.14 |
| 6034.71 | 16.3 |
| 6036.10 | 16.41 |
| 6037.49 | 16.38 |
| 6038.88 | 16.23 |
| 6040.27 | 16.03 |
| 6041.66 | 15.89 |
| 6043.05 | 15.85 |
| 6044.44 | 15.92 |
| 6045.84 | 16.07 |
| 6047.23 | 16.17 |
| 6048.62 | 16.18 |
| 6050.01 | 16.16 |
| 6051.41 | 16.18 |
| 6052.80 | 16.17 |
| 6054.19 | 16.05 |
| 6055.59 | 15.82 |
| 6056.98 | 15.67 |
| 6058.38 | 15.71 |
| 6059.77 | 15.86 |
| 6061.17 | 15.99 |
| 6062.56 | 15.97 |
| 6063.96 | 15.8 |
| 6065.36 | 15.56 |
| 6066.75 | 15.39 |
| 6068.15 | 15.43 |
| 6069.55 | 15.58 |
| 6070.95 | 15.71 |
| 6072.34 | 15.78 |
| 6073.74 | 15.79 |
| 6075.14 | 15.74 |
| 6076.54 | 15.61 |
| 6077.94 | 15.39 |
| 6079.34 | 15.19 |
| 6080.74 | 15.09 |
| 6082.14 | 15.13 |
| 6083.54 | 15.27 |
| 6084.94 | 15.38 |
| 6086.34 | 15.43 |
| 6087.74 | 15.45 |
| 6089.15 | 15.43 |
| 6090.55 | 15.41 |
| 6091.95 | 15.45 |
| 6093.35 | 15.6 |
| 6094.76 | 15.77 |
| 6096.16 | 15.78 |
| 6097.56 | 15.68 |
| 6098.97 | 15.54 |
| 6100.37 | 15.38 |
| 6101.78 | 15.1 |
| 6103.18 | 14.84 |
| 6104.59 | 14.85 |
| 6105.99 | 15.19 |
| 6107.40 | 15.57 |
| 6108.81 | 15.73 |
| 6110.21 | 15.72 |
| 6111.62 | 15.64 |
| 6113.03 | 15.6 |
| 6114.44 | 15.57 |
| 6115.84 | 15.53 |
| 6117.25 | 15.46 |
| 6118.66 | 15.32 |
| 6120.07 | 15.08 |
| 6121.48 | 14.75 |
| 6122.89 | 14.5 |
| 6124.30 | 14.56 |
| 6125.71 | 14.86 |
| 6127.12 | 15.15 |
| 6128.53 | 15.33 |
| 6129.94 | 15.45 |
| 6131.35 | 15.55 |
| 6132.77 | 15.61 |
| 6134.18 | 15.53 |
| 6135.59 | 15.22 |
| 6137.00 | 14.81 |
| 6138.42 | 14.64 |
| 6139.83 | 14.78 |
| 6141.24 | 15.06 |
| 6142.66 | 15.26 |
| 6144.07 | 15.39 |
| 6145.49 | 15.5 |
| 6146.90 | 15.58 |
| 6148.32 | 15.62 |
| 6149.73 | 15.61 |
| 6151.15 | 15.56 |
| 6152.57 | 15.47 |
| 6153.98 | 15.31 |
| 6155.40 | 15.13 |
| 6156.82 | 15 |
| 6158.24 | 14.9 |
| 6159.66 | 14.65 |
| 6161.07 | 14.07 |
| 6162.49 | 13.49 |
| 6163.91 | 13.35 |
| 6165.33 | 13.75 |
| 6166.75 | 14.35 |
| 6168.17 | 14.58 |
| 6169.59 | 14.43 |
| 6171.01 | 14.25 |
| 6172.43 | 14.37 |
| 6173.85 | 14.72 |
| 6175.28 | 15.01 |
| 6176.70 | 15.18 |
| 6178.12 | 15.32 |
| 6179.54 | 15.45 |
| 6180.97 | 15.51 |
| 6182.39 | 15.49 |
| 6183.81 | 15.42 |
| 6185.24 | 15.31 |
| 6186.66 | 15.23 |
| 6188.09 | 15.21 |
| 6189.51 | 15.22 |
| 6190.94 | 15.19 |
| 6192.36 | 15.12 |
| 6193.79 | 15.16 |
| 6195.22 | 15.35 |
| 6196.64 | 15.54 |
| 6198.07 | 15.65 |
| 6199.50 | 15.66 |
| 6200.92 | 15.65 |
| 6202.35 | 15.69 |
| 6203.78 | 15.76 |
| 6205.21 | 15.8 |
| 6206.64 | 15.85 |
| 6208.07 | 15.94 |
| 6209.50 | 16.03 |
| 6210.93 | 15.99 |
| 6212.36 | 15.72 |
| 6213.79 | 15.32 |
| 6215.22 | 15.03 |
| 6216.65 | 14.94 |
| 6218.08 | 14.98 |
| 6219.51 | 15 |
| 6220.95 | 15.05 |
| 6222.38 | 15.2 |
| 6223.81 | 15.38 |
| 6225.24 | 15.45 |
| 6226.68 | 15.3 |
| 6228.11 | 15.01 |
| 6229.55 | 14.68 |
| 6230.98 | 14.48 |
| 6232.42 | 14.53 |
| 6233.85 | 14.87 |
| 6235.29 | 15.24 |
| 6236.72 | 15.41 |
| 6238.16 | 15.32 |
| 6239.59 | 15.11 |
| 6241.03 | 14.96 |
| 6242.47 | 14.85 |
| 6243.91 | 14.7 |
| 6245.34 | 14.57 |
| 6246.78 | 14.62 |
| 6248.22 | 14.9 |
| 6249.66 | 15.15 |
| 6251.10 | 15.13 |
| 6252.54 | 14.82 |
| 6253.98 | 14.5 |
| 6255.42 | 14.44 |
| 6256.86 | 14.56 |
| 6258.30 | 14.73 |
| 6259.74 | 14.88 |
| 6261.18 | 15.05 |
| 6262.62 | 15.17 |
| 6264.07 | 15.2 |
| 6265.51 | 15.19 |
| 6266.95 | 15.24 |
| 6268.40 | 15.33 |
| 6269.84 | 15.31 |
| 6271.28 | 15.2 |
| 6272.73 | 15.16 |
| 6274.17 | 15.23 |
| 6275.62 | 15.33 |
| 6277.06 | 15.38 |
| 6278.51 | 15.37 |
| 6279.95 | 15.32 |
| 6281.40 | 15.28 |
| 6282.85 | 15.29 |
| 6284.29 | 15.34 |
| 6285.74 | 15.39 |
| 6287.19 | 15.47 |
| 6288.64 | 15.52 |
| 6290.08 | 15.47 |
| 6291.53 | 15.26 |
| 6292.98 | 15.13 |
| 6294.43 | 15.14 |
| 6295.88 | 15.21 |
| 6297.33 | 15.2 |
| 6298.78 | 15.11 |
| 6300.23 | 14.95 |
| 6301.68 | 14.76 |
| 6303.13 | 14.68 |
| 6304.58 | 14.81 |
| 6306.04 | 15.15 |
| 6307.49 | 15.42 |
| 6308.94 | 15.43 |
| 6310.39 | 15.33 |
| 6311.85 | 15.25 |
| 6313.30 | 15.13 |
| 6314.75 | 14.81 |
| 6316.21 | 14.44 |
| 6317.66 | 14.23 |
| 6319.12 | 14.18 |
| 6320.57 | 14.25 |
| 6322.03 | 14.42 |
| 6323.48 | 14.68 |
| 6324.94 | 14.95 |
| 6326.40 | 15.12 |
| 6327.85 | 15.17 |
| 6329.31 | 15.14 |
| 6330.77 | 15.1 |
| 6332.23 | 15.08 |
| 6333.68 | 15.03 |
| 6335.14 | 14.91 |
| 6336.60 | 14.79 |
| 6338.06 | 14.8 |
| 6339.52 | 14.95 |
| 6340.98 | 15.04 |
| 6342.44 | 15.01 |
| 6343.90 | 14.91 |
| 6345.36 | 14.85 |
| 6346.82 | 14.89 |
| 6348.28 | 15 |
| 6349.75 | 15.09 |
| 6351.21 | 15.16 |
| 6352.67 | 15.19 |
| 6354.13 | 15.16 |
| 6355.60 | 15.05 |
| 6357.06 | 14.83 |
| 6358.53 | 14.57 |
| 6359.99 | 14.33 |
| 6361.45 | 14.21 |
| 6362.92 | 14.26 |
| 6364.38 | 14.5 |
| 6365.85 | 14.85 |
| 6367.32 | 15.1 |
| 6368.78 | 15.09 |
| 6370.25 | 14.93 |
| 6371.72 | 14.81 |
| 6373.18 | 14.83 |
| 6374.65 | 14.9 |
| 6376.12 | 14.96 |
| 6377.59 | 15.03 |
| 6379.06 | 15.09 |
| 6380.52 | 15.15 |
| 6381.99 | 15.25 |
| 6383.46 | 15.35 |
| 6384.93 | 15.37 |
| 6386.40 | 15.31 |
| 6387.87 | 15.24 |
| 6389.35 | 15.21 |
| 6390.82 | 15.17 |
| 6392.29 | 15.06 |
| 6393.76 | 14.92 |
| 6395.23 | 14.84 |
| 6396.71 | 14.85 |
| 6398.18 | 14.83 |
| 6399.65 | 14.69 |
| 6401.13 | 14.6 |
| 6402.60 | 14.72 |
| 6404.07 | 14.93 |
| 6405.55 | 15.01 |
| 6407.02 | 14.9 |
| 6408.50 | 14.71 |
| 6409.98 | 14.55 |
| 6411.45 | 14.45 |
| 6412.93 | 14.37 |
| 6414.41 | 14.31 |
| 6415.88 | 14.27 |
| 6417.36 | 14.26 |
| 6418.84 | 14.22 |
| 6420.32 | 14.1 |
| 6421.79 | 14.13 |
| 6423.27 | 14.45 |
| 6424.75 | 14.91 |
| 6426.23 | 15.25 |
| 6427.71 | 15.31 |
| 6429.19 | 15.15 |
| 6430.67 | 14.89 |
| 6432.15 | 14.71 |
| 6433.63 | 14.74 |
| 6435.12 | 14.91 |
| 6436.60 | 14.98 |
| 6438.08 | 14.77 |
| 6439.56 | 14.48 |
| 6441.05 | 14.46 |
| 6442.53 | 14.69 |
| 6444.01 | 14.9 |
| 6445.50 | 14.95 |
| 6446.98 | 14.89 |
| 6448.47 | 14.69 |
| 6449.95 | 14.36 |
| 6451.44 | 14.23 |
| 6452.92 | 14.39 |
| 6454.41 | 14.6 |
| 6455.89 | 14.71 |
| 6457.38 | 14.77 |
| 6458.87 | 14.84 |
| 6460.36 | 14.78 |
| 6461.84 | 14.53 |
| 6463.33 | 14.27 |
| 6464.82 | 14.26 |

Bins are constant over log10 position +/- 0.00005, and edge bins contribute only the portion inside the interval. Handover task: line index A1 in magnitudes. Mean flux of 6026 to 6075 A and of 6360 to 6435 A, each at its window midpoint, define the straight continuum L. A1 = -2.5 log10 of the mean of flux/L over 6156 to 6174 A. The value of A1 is 0.09 mag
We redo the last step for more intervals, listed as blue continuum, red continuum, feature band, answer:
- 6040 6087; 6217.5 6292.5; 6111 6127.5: 0.03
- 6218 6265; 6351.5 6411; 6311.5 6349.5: 0.01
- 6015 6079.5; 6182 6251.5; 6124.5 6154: 0.01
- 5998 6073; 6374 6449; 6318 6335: 0.02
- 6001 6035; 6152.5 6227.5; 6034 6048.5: -0.04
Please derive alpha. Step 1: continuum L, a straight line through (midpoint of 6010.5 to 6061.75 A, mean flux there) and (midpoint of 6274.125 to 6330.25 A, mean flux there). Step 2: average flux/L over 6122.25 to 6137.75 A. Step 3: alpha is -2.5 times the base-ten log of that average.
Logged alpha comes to 0.03 mag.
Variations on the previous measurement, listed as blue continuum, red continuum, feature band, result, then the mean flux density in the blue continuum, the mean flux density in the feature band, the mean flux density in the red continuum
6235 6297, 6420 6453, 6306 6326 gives 0.01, 15.1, 14.8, 14.7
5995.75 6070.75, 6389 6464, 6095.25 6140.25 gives 0.02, 15.8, 15.3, 14.7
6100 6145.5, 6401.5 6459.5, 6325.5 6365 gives -0.01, 15.2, 14.9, 14.7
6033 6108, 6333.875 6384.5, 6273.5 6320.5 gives 0.00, 15.7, 15.1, 14.9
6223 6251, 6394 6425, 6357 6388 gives -0.02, 15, 14.9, 14.6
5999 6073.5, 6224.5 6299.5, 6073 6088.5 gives 0.02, 15.8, 15.4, 15.1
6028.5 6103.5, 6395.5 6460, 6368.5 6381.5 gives -0.01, 15.7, 15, 14.7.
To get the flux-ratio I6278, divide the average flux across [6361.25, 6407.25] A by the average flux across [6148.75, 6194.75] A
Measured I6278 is 1.00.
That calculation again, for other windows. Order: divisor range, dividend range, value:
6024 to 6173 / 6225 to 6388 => 0.97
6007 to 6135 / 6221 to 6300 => 0.97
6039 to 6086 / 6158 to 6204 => 0.95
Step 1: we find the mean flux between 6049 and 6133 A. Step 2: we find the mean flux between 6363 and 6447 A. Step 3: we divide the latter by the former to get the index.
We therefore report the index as 1.0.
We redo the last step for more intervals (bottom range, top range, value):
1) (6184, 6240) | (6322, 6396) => 0.98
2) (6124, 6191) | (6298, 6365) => 0.99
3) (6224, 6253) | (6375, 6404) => 1.00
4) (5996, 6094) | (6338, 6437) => 0.94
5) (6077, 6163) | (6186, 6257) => 1.00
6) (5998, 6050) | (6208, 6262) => 0.95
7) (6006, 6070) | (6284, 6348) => 0.95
